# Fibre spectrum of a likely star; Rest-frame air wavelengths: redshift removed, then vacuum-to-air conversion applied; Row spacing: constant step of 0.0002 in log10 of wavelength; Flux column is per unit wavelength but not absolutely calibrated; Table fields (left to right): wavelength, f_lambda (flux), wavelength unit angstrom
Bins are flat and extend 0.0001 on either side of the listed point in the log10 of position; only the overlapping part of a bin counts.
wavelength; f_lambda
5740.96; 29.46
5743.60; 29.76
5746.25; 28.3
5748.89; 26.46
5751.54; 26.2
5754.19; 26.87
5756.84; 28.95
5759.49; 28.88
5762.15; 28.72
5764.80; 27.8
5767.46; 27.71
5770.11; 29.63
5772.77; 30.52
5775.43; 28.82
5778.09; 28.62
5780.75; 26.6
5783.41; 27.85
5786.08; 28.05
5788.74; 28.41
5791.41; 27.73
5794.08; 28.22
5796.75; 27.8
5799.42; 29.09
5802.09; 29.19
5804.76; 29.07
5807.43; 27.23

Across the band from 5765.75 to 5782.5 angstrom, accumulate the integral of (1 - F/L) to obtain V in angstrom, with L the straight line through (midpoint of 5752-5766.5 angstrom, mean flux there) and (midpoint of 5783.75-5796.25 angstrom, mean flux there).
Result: -0.3 angstrom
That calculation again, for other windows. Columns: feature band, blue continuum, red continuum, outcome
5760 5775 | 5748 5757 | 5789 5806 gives -0.8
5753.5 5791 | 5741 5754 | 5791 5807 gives -0.4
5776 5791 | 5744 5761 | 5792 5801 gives 0.1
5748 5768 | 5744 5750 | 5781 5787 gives 0.0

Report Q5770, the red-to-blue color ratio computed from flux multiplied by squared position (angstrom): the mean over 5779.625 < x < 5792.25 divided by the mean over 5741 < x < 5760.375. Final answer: 1.0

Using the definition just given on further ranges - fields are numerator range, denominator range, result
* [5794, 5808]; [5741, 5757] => 1.04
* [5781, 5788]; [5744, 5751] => 1.02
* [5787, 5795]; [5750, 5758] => 1.04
